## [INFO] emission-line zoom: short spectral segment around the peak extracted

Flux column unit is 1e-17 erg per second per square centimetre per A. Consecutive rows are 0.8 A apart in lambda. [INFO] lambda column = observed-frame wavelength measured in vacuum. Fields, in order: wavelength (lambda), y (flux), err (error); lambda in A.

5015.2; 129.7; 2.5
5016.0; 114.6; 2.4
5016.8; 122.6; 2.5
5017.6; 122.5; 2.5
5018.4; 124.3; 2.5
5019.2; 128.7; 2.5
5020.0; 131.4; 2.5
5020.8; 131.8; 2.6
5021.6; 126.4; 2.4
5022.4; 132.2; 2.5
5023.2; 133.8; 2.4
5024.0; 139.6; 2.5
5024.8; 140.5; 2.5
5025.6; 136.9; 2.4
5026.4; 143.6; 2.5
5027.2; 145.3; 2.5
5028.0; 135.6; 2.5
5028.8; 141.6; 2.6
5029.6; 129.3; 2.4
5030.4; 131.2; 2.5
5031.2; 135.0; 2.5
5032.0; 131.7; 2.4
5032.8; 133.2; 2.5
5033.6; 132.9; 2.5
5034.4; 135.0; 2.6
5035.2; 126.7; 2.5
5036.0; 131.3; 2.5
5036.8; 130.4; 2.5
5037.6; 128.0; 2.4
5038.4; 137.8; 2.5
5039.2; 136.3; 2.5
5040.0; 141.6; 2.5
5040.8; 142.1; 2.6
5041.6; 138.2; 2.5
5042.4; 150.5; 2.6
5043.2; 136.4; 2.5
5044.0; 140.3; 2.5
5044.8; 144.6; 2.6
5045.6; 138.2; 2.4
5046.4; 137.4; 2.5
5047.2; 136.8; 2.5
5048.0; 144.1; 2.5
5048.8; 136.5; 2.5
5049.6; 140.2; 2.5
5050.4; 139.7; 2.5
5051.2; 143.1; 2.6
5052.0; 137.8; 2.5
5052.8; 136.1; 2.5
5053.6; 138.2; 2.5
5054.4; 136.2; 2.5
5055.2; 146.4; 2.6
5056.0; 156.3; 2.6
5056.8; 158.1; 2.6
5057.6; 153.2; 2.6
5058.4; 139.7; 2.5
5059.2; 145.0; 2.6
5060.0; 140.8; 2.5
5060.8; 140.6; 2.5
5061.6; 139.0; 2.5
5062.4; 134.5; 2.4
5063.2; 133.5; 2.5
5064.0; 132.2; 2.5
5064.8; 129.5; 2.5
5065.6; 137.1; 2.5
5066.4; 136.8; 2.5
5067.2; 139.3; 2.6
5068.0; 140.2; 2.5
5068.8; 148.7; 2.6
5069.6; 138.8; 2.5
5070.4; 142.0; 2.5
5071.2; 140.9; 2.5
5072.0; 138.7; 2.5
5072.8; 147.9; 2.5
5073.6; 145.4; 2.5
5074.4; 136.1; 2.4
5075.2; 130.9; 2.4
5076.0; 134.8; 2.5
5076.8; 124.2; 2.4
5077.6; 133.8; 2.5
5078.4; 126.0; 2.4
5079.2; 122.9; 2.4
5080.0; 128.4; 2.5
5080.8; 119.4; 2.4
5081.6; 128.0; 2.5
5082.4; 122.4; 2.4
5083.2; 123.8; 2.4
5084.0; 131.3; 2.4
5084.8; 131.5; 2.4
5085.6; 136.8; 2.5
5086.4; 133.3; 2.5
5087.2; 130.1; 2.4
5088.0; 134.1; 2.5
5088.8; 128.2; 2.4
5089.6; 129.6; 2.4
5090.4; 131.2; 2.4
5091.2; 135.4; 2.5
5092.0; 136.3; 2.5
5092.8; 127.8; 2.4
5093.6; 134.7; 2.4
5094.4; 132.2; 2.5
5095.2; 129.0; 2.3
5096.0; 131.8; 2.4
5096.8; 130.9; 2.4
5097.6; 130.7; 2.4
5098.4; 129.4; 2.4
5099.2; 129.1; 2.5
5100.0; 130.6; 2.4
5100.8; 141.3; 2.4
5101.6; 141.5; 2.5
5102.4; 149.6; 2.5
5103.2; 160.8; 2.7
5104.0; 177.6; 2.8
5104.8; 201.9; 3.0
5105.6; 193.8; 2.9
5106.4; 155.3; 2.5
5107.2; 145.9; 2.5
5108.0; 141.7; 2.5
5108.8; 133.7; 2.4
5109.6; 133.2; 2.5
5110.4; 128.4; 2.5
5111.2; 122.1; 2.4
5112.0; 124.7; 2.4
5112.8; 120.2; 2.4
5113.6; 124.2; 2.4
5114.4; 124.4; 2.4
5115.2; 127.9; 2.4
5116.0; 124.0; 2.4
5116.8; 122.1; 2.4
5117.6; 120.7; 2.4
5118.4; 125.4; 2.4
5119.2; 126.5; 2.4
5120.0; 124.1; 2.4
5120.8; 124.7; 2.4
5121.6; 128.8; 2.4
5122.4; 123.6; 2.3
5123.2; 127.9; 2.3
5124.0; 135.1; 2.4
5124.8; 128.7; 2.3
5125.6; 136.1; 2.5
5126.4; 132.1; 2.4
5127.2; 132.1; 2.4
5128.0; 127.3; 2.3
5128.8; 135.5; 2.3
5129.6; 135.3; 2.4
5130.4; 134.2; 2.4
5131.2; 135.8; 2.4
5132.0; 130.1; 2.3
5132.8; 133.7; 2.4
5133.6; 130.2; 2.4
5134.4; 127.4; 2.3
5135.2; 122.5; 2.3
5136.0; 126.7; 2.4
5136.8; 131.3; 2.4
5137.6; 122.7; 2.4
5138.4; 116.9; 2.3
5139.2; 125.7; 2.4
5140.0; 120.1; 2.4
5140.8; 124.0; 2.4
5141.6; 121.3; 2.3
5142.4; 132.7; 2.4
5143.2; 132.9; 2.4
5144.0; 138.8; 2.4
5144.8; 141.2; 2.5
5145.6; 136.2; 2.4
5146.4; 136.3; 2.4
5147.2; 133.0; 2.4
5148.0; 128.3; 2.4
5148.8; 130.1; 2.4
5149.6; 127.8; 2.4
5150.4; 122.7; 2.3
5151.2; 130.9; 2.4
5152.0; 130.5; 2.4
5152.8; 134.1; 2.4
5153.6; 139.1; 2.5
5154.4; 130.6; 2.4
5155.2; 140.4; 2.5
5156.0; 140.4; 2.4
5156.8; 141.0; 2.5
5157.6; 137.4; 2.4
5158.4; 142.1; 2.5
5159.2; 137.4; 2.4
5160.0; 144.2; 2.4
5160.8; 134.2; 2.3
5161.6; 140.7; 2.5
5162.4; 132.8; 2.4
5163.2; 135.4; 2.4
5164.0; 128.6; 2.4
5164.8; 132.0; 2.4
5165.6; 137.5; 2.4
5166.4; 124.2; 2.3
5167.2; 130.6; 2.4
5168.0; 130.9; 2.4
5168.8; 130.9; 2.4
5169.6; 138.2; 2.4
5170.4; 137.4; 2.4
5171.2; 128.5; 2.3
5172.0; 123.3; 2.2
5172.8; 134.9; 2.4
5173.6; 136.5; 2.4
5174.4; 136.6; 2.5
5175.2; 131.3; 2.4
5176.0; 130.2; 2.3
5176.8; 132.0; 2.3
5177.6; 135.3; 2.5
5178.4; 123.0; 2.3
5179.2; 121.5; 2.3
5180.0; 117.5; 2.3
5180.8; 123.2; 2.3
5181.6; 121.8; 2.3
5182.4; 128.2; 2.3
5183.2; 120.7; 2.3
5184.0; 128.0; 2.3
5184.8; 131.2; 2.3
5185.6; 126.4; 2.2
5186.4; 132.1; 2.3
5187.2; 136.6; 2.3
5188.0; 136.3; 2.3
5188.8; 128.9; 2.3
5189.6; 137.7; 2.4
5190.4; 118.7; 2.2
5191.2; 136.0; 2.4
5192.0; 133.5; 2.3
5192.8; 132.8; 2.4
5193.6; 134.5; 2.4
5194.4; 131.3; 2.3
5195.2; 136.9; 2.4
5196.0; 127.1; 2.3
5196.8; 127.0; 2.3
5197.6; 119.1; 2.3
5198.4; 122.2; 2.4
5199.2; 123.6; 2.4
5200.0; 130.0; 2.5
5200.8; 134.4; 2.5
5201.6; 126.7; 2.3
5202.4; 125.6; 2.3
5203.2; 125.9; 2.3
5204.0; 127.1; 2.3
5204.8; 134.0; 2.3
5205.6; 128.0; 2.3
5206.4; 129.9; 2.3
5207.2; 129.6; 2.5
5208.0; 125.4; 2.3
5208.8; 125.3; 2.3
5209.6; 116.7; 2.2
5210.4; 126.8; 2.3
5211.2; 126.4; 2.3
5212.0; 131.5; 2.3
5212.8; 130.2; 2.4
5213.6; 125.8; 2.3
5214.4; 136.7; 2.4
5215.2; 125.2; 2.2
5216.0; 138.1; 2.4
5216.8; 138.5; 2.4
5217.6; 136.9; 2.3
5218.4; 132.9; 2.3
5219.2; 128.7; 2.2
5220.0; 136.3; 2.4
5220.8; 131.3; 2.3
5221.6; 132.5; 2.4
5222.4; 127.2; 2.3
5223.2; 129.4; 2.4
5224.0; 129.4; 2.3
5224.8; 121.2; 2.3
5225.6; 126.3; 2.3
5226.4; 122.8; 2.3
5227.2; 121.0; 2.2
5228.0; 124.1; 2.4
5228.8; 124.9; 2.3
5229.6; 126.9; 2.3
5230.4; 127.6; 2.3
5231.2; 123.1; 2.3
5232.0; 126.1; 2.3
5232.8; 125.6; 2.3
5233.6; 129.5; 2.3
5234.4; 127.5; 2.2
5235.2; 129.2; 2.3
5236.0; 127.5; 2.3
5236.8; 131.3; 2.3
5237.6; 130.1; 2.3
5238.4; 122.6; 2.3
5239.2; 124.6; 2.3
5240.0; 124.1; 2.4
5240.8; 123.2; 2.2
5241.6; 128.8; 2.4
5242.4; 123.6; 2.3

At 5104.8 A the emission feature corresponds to [O III] 5007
